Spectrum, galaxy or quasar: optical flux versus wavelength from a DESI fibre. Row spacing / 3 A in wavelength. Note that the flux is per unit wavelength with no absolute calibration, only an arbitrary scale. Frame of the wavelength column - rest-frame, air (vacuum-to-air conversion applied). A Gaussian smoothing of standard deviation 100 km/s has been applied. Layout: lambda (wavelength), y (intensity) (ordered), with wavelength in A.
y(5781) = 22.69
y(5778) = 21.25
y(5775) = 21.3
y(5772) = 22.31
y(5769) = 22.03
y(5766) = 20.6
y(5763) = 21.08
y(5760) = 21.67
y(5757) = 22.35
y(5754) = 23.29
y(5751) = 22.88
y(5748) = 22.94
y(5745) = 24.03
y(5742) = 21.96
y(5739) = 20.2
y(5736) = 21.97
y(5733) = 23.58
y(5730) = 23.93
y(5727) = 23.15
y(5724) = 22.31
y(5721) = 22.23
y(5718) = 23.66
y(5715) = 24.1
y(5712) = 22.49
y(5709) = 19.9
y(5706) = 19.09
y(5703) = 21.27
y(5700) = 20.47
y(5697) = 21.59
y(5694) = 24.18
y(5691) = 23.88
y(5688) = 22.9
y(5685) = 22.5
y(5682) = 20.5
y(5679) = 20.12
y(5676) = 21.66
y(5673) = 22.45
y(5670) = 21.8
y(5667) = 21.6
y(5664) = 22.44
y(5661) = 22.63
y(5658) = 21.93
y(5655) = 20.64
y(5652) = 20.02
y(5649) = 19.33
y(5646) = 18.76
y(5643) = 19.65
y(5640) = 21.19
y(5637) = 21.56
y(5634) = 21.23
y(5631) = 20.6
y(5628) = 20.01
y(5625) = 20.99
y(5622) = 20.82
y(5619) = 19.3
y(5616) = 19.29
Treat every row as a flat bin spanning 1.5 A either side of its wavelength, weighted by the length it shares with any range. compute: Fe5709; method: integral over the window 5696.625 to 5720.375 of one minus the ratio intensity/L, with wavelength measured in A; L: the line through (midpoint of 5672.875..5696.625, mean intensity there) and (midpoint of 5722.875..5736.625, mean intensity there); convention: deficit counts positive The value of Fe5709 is 1.1 A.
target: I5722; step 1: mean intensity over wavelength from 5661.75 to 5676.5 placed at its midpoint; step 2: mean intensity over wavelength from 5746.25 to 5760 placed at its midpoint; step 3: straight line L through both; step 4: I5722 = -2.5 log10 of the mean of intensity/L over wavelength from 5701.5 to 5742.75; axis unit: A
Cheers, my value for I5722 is 0.02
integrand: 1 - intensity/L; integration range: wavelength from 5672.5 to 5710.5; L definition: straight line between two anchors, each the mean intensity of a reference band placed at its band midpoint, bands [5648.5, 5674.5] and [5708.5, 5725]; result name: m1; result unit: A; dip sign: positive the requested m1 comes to 0.9 A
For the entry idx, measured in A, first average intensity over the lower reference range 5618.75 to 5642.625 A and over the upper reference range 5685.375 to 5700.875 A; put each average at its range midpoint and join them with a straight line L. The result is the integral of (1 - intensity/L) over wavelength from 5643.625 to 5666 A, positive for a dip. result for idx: 0.7 A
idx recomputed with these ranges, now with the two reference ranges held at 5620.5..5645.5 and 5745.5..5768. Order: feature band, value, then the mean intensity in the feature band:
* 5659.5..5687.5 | -0.81 A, 21.8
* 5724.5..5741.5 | -0.47 A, 22.5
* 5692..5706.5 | -0.05 A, 21.6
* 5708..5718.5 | -0.43 A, 22.6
